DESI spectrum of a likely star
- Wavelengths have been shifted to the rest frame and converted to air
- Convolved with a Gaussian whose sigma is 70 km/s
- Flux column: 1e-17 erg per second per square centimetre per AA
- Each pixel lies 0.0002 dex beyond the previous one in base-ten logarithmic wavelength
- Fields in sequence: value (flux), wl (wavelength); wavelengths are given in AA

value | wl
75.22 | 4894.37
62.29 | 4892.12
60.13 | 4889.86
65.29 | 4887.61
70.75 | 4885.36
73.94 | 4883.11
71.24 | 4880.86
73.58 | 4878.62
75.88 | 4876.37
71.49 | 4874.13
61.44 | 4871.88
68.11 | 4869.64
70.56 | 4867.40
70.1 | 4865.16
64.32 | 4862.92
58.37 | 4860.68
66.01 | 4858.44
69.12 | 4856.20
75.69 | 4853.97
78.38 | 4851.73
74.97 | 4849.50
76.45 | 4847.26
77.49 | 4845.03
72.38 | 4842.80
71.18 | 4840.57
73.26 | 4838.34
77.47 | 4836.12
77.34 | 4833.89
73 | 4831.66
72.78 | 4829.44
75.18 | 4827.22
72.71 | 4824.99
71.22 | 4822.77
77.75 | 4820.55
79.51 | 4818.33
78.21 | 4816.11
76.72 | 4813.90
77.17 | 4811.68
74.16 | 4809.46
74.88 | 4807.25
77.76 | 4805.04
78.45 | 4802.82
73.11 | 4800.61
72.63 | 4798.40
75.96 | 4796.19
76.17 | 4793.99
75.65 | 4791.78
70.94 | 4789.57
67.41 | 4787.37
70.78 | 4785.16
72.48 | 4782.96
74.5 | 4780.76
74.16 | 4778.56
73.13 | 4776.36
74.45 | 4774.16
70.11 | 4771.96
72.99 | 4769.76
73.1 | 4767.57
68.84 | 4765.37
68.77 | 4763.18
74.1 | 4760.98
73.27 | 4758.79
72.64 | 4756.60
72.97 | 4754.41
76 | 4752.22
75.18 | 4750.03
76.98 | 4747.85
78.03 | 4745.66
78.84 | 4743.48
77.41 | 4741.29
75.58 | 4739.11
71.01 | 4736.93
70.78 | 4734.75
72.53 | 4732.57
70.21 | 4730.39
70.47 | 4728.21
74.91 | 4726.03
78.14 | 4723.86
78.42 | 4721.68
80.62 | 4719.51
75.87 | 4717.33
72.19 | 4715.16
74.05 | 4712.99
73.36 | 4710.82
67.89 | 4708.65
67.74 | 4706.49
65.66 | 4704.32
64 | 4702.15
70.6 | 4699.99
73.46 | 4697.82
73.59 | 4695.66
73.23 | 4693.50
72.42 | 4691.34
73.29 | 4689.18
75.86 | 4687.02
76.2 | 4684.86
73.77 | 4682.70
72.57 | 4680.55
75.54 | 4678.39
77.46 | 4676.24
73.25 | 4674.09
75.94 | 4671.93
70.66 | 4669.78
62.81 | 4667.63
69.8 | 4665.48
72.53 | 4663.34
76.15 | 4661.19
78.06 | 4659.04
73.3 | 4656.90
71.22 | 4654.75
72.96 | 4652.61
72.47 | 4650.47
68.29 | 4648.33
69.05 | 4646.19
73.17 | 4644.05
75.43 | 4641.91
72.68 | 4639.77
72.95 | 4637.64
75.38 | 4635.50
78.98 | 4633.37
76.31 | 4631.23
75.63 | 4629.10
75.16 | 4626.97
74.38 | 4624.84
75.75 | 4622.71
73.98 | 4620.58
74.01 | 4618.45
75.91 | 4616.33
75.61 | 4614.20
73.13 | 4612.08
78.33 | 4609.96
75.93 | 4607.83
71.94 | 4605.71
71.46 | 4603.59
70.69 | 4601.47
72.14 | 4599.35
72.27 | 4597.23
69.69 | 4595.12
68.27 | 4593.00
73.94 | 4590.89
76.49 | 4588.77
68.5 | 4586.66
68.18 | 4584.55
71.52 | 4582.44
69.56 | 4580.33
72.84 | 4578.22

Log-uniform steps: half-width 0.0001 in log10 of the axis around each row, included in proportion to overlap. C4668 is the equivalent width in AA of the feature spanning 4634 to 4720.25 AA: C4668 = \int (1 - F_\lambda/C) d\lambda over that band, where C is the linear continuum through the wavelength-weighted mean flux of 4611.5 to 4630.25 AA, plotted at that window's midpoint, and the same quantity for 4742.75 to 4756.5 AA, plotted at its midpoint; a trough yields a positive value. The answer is 3.16 AA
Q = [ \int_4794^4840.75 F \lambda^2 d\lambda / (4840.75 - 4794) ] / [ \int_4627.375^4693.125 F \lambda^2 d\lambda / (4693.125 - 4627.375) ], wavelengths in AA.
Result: 1.10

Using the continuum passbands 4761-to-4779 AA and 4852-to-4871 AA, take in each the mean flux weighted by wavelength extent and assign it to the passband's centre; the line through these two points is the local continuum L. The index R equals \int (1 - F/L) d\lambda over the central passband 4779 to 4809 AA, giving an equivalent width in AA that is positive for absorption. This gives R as -1.25 AA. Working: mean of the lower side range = 72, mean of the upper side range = 68.2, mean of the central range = 73.9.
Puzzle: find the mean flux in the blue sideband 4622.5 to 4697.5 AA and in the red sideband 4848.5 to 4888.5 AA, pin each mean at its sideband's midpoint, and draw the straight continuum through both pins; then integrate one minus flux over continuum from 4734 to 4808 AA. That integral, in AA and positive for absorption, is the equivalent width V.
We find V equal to -2.2 AA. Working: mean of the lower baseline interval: 73.6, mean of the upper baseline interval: 70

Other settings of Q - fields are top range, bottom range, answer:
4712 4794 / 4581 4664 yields 1.06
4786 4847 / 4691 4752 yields 1.06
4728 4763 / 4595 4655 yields 1.06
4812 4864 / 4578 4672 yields 1.10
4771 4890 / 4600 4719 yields 1.07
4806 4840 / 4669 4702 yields 1.09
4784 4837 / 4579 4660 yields 1.11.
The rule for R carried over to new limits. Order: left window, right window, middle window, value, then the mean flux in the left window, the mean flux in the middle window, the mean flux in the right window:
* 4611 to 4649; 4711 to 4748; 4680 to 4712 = 1.4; 74.3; 71.6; 75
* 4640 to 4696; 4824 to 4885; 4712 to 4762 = -1.5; 73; 74.8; 71.9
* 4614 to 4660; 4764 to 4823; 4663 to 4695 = 0.5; 74.1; 73.1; 74.2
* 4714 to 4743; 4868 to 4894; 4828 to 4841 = -0.7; 74.5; 74.4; 68.8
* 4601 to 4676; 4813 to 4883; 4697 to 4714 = 0.9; 73.6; 69.5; 72.6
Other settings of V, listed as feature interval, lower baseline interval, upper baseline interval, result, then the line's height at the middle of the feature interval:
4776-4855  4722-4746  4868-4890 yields -3.4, 71.7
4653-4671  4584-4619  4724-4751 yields 0.4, 73.5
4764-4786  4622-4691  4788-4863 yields 0.5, 74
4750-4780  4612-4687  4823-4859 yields 0.5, 73.9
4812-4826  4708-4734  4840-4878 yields -0.9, 71.7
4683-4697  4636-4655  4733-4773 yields -0.2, 72.8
